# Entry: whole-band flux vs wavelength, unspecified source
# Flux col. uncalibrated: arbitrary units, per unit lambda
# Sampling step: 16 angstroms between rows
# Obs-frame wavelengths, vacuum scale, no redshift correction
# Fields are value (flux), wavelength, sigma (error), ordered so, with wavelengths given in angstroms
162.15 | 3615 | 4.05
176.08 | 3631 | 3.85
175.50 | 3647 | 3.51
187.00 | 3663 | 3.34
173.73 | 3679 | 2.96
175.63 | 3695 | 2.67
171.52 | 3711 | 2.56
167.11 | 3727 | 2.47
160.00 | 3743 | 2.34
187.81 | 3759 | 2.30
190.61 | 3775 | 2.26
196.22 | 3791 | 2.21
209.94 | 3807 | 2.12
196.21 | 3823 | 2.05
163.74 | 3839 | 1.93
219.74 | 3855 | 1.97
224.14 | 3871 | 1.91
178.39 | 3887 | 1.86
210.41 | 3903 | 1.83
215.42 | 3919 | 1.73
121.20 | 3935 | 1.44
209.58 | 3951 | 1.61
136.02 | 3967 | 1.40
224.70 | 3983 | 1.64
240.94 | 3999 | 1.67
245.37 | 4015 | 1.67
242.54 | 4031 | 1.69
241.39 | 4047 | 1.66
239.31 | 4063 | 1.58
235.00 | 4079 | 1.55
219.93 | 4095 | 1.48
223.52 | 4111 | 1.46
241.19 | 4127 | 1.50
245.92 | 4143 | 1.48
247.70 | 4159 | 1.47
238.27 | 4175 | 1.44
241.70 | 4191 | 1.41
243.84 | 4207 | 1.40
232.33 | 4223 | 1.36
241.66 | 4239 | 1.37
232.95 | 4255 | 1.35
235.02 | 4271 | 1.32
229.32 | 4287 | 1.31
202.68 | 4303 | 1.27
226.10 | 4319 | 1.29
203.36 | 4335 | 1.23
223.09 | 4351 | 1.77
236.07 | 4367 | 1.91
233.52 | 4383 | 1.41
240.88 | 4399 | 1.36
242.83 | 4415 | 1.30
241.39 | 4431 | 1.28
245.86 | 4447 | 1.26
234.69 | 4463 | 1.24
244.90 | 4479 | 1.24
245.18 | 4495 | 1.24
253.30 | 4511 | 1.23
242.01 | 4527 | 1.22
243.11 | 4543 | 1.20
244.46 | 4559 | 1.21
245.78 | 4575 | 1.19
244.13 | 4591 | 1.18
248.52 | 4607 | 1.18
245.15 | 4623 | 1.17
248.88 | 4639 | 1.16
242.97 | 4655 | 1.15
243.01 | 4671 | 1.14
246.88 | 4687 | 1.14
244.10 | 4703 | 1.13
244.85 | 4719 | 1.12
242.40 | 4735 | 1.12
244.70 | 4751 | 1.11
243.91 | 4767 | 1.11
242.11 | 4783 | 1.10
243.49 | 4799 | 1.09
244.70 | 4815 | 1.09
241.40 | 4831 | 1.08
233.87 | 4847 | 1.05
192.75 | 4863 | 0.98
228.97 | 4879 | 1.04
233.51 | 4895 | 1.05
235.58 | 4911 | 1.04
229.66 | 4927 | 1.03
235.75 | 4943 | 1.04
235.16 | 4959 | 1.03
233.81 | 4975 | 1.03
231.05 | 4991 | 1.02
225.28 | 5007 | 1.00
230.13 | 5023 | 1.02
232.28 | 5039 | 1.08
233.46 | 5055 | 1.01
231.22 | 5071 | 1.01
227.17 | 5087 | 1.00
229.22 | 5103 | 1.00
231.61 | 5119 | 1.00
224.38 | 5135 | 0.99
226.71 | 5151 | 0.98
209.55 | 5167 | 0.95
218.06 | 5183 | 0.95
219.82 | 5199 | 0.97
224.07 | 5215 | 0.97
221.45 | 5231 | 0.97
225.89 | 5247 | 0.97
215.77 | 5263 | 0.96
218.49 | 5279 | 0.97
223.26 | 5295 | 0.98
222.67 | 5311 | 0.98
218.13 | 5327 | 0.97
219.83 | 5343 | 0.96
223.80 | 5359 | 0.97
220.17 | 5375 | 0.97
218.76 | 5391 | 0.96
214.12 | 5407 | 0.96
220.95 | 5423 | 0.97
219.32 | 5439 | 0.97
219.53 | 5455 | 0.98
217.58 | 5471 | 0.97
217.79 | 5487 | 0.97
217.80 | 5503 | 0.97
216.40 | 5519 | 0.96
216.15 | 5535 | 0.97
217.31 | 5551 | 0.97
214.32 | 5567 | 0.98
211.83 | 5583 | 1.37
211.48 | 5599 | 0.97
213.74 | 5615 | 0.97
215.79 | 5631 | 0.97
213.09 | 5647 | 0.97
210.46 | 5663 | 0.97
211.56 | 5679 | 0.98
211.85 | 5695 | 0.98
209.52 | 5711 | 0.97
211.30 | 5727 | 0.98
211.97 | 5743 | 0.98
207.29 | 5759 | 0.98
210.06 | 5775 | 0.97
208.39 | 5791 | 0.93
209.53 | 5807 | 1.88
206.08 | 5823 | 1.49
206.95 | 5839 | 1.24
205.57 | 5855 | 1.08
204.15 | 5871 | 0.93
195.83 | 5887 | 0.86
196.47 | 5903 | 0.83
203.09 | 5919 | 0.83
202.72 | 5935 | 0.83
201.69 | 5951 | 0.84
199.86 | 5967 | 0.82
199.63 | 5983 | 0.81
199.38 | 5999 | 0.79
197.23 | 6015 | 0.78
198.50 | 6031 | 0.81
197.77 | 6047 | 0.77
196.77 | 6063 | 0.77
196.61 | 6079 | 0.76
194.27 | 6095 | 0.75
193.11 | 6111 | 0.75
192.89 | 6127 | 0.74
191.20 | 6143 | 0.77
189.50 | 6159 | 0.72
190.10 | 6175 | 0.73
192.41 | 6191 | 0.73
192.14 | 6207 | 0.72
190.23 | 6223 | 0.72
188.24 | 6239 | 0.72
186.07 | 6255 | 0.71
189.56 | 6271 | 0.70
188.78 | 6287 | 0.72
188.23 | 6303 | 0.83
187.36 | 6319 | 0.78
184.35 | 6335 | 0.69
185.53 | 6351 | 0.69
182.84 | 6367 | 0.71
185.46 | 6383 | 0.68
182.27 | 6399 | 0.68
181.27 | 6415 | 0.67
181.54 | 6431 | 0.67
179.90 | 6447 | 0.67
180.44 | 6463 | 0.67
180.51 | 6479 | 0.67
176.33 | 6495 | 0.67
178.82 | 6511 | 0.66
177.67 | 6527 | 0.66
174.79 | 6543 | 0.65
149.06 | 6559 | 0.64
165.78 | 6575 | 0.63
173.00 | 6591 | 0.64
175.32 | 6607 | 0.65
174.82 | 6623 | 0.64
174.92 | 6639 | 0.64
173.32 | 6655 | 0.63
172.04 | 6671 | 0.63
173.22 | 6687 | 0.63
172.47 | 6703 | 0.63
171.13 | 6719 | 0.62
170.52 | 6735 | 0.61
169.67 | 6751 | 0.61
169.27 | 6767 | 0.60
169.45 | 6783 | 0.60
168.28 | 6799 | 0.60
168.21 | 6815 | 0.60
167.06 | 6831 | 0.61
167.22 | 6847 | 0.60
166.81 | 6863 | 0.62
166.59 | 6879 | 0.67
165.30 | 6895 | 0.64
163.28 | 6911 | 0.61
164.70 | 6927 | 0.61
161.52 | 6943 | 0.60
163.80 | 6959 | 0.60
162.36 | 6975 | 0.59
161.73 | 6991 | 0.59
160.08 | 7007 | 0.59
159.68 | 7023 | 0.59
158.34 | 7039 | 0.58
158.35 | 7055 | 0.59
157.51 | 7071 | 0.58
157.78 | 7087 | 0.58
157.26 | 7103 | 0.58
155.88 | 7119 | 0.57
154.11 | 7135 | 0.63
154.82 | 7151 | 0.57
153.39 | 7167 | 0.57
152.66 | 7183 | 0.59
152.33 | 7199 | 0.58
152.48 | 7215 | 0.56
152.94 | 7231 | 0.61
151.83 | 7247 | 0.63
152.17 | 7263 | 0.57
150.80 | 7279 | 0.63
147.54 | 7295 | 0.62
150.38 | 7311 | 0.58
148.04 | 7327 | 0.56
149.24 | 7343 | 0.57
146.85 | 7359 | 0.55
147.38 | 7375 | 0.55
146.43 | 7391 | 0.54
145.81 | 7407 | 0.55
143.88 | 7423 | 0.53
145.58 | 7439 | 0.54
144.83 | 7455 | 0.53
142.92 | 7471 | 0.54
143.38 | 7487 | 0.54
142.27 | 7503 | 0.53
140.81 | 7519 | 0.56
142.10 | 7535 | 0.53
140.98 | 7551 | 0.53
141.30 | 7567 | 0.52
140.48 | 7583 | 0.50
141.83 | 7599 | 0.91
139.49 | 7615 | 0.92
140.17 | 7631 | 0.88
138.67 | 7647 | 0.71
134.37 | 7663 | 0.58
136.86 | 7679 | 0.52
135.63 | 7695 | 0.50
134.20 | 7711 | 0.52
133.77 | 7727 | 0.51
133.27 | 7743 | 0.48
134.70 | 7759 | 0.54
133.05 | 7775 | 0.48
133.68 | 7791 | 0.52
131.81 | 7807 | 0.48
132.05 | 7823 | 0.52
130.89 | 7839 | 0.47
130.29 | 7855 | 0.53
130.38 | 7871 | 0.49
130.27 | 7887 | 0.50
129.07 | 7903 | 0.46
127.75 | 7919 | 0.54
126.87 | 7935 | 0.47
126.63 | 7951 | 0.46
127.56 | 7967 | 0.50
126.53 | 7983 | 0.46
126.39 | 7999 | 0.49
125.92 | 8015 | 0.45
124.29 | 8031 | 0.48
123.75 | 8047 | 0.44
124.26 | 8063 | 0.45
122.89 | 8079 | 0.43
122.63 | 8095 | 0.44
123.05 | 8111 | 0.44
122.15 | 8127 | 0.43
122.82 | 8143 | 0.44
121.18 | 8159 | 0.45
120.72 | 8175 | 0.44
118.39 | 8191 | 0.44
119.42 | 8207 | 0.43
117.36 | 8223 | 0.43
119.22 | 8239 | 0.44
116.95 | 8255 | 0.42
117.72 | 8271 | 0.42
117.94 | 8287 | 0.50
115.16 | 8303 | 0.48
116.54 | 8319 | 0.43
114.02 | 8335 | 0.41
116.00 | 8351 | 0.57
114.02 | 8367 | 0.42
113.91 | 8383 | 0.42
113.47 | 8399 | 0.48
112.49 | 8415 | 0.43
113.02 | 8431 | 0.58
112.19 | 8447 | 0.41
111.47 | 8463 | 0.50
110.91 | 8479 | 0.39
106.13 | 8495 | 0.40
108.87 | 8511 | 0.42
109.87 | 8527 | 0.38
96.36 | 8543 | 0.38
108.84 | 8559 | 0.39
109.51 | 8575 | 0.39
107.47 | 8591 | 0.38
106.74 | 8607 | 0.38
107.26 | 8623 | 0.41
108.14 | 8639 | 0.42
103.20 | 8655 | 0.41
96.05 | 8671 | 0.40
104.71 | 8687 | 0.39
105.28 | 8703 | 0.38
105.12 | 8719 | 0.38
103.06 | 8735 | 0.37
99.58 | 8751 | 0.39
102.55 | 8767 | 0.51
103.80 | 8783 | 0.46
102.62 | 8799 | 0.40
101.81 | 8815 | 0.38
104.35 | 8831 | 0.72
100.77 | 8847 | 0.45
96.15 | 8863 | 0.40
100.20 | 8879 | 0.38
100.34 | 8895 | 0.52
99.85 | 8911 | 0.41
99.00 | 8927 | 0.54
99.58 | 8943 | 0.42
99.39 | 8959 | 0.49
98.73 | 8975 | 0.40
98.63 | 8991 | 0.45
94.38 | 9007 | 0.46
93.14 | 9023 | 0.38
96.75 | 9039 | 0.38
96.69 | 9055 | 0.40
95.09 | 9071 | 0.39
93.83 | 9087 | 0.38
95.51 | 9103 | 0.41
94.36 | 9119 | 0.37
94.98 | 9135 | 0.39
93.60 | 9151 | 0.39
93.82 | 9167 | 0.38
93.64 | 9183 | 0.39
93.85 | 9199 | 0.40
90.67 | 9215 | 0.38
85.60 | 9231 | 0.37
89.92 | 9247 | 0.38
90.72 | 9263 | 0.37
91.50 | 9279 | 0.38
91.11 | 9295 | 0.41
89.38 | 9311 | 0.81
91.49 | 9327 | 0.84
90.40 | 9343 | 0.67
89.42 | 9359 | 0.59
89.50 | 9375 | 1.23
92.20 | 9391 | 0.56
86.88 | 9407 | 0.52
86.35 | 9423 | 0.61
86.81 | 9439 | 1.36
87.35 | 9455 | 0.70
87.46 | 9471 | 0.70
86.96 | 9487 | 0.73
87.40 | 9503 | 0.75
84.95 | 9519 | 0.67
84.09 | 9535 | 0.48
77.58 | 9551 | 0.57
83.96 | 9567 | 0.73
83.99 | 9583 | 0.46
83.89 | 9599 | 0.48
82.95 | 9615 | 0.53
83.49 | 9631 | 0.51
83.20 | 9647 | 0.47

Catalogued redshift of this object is 0.00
